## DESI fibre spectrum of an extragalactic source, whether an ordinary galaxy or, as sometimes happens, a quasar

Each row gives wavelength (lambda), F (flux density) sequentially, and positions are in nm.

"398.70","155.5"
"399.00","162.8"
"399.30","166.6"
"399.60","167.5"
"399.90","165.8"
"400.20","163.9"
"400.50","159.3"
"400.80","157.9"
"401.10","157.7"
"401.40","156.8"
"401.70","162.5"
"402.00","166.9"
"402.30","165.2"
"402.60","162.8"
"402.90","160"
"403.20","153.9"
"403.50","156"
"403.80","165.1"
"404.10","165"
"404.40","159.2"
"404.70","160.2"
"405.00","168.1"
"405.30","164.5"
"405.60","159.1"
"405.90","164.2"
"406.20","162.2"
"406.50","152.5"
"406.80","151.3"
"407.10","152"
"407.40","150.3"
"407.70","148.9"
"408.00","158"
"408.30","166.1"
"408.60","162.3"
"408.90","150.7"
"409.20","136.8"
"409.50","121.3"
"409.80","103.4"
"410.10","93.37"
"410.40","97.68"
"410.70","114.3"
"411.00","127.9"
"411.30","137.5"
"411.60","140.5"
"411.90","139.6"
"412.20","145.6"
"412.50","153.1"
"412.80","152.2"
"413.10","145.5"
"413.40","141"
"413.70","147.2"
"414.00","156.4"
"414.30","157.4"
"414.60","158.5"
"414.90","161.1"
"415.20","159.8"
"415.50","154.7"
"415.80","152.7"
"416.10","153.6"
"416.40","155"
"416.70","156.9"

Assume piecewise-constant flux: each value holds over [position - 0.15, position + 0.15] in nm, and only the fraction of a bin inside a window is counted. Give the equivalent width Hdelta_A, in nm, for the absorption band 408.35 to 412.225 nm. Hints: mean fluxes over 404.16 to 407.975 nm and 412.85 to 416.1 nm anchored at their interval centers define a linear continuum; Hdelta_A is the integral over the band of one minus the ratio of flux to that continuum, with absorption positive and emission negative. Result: 0.66 nm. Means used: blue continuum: 158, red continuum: 153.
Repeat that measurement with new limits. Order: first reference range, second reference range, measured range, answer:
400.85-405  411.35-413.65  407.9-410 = 0.14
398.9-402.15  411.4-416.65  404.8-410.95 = 0.51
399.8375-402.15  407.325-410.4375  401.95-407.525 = -0.39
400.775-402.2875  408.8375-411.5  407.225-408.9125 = -0.35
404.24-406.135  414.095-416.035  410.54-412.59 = 0.29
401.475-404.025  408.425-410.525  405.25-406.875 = -0.18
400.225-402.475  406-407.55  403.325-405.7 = -0.08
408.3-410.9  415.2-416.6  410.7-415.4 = -0.19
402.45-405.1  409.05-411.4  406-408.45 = -0.33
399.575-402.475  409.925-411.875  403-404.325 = -0.08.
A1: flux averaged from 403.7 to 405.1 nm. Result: 163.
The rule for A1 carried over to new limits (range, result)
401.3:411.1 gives 150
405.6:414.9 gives 143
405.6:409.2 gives 156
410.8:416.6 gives 149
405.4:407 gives 158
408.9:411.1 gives 116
